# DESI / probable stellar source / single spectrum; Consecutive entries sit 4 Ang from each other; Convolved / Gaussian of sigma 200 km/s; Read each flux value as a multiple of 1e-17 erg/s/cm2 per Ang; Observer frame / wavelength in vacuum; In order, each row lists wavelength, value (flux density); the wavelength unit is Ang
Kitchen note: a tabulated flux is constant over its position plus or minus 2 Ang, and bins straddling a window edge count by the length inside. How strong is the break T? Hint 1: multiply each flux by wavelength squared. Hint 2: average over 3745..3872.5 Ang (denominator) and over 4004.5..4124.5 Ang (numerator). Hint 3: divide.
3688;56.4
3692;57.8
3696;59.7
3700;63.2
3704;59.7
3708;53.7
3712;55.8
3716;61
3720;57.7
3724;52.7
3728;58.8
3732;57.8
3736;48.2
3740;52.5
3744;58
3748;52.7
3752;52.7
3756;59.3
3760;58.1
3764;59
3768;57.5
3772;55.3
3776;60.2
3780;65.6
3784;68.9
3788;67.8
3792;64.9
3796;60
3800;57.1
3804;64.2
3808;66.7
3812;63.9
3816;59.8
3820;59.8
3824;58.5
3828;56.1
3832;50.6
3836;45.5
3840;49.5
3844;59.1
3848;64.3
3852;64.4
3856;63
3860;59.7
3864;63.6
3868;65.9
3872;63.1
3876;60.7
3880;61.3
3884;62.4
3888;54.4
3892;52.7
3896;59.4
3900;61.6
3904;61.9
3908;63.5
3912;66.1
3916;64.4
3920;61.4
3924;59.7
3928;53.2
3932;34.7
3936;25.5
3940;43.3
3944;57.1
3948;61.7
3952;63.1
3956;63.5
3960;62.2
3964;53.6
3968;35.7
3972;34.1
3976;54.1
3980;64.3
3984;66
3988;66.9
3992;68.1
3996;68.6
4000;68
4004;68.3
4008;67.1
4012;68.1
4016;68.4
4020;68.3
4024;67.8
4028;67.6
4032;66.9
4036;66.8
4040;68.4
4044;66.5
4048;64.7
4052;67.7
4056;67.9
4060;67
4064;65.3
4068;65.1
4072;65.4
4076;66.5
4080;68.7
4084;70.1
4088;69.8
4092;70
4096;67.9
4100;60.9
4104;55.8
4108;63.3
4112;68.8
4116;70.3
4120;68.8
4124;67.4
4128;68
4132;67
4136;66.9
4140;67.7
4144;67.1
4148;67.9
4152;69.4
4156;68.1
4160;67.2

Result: 1.27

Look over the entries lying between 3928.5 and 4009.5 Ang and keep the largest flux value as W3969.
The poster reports 68.6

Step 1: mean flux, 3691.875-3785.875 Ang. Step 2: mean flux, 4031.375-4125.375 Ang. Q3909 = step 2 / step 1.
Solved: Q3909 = 1.2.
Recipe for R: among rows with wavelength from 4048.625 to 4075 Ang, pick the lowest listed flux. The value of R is 65.1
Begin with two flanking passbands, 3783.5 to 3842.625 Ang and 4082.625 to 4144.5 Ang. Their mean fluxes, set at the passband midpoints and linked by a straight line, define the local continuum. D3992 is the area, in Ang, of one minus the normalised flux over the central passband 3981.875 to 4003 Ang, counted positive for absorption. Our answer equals -1.2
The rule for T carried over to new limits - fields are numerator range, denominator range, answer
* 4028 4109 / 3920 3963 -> 1.34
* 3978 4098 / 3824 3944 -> 1.28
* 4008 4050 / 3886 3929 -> 1.19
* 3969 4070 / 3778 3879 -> 1.18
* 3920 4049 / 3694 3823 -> 1.14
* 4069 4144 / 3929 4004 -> 1.29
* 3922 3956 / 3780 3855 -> 0.90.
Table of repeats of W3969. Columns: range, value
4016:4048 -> 68.4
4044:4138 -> 70.3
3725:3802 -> 68.9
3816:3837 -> 59.8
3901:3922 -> 66.1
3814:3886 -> 65.9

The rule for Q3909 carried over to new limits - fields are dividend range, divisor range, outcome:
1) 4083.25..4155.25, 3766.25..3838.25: 1.12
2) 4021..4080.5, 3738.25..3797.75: 1.12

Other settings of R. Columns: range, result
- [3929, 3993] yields 25.5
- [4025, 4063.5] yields 64.7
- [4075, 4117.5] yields 55.8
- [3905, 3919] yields 63.5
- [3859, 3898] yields 52.7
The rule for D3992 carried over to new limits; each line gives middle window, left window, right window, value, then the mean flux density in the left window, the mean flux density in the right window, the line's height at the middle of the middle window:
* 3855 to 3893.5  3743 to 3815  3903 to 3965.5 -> -2.0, 60.7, 55.9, 57.7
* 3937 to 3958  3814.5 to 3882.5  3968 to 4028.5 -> 1.9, 59.1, 63.4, 61.9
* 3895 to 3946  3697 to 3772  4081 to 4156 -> 5.8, 56.6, 67.1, 61.7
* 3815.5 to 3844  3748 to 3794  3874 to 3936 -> 2.3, 60.5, 57.4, 59.1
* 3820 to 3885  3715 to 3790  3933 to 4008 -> -1.9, 58.1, 56.9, 57.5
